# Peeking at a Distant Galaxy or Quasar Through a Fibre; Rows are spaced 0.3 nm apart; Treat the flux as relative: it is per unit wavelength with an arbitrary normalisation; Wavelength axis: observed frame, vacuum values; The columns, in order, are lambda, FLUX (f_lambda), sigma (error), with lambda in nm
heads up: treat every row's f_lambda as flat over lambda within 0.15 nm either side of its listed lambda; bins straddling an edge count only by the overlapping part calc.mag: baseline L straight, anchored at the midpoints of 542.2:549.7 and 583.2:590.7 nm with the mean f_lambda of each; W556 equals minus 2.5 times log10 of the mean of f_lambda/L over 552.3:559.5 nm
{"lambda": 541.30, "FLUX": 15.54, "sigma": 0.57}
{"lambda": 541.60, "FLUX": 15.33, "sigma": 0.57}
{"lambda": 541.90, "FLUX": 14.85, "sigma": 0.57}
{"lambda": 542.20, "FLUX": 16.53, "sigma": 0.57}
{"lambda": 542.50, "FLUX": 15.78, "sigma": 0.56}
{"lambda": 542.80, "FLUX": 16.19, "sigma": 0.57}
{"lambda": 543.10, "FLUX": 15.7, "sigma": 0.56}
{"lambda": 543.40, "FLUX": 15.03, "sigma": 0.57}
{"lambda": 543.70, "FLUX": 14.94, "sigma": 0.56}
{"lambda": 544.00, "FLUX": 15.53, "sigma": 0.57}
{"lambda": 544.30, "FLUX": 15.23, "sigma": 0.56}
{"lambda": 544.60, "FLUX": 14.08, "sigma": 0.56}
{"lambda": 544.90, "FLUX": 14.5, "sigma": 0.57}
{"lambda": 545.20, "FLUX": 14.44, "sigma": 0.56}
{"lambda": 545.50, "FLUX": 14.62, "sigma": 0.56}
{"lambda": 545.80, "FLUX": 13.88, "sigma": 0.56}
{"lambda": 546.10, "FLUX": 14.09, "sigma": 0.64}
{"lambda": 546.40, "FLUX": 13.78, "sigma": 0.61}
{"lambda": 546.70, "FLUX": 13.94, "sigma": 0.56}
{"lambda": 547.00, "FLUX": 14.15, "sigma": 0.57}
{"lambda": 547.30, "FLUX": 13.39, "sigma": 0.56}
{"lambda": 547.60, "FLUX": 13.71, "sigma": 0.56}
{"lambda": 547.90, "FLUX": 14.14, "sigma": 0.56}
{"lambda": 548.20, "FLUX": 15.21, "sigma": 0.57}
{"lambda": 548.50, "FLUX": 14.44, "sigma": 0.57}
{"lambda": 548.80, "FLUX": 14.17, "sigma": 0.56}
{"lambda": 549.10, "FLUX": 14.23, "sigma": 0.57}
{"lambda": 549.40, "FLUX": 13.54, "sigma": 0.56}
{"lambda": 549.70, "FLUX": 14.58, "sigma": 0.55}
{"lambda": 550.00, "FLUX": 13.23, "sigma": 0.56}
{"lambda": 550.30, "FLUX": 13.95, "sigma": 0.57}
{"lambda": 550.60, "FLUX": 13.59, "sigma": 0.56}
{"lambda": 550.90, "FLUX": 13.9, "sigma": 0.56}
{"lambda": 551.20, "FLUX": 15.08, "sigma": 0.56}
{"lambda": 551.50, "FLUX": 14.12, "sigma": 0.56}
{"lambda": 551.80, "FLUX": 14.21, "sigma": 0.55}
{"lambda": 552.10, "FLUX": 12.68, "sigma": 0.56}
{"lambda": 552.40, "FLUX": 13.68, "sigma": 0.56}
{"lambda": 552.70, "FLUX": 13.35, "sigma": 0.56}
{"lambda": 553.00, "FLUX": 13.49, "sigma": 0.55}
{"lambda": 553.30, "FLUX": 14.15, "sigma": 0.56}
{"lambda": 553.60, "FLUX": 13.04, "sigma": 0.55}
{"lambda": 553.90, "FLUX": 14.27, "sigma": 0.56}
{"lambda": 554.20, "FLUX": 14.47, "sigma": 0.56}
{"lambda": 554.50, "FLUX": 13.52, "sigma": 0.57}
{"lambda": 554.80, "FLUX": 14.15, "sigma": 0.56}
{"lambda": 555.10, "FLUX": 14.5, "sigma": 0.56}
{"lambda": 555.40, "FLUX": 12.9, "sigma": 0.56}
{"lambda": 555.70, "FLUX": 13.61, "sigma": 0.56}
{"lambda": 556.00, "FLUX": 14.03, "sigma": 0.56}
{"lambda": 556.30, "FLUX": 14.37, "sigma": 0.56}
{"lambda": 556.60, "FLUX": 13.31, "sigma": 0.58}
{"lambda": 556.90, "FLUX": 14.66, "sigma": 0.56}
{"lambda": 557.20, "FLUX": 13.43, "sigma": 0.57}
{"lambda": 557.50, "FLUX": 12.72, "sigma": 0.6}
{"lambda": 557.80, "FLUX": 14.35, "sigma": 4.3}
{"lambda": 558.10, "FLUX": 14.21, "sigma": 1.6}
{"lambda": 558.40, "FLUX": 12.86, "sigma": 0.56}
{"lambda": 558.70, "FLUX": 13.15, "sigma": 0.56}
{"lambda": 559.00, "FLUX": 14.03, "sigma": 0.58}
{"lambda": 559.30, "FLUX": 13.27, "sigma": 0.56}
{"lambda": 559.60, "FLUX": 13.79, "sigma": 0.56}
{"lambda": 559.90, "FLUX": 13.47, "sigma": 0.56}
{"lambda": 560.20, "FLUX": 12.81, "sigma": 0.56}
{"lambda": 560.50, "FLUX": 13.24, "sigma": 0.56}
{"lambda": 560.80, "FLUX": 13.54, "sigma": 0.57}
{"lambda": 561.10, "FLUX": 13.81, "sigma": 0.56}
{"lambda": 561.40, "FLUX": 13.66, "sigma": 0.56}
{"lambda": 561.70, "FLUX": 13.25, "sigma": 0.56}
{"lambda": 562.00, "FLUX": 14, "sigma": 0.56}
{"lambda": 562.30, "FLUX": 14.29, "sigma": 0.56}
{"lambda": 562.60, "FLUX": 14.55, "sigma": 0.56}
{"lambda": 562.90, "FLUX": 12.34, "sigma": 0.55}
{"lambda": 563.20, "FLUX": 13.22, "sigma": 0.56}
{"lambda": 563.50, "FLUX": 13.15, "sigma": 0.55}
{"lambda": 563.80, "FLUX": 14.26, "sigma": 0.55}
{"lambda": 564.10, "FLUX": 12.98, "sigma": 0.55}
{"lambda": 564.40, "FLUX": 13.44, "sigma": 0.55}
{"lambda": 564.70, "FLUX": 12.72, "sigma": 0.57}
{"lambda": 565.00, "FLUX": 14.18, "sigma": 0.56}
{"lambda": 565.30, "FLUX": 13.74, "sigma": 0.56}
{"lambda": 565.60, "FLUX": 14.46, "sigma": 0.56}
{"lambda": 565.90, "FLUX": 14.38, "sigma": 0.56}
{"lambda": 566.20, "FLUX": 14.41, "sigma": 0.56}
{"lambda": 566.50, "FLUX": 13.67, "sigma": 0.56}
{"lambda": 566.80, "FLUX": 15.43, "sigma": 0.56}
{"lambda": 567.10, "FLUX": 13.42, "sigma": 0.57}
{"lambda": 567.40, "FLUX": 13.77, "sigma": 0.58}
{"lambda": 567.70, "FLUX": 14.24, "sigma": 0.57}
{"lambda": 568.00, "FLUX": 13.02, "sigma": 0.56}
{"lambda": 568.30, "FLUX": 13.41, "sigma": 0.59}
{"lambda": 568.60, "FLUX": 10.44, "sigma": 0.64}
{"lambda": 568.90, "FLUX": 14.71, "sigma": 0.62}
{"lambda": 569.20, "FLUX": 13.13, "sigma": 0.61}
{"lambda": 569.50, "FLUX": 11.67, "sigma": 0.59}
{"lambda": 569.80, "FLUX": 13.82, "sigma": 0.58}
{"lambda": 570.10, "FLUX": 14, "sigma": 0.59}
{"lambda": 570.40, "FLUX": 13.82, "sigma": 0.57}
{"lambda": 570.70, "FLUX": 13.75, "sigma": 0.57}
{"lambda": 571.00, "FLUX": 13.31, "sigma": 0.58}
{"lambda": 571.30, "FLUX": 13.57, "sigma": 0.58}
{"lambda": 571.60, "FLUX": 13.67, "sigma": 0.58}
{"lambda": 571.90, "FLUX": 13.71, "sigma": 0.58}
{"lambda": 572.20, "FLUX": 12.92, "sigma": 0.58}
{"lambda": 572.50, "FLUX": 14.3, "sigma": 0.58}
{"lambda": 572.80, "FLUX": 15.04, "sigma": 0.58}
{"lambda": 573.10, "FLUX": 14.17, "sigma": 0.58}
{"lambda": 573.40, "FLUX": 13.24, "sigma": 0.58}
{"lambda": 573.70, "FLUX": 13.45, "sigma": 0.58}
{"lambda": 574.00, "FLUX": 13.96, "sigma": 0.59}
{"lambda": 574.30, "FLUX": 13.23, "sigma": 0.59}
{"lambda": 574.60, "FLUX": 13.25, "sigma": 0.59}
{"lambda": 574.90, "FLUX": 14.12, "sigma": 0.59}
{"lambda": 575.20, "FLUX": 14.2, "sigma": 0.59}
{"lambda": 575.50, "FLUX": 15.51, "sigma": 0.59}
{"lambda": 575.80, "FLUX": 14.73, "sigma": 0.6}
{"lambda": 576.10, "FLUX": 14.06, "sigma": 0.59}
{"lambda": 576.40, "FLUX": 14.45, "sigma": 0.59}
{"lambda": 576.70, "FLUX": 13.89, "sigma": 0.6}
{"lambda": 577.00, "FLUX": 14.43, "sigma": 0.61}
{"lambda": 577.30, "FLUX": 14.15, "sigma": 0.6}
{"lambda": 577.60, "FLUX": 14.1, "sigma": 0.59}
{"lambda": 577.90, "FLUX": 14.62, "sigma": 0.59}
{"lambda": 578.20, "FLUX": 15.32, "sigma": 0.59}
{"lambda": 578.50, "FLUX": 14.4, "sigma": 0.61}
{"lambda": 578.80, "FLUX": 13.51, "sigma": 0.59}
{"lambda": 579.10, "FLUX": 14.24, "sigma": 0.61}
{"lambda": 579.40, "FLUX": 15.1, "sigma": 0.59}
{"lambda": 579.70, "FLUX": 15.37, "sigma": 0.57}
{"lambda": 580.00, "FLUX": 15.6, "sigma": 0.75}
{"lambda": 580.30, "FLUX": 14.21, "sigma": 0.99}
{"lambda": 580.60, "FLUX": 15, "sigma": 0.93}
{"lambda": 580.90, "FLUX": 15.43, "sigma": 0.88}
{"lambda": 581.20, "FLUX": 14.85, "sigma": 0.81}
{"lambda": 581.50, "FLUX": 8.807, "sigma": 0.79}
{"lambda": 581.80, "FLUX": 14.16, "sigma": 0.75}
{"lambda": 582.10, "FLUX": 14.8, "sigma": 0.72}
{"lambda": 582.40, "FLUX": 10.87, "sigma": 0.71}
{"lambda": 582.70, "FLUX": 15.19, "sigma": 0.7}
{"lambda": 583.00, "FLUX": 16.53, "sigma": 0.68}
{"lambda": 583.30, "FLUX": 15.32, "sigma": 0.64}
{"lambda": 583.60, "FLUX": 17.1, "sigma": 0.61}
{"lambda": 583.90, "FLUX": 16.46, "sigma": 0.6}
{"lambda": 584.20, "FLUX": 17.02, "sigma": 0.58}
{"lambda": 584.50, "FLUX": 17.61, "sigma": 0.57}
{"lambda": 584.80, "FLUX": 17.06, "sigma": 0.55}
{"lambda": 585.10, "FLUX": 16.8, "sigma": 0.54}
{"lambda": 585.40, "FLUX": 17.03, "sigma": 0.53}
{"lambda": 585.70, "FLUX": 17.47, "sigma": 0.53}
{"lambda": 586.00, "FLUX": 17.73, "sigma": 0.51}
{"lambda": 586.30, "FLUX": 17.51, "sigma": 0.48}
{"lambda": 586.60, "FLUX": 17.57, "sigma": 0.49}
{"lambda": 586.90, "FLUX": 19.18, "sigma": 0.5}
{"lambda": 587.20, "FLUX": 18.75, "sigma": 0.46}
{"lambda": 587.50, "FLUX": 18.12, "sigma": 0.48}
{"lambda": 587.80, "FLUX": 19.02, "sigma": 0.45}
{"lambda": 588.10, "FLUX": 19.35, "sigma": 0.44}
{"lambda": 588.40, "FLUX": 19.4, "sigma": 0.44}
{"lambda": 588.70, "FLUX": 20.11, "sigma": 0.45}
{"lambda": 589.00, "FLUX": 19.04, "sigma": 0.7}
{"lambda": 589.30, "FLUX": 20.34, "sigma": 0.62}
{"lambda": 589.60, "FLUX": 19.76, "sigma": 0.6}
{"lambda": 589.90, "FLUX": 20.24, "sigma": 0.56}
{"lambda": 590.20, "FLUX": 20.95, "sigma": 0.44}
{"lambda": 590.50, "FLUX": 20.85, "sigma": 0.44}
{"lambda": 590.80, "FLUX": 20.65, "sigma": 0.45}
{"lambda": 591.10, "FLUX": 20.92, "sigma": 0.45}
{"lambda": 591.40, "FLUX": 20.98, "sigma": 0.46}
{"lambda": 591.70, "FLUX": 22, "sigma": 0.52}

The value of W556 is 0.13 mag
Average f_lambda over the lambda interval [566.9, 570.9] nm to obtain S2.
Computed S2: 13.3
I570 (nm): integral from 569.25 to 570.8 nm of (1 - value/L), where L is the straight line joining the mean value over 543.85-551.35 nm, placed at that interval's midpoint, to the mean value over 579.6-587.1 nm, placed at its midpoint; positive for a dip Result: 0.187 nm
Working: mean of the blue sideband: 14.2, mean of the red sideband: 15.8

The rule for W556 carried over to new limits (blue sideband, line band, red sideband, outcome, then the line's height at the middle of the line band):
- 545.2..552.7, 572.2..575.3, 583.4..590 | 0.210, 16.8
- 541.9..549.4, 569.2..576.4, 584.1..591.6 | 0.253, 17.4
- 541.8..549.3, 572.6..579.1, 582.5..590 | 0.202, 17.1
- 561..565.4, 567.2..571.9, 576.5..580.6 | 0.048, 14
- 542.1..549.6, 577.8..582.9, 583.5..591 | 0.253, 18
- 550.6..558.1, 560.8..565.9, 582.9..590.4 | 0.107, 15.1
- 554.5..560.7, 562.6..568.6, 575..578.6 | 0.028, 14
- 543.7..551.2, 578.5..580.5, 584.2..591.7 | 0.225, 18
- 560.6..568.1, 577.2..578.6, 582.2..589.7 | 0.115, 16.2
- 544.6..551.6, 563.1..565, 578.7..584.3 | 0.081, 14.4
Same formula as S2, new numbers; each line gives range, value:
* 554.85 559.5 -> 13.7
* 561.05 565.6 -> 13.6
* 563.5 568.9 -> 13.7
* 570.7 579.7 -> 14.1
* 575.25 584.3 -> 14.6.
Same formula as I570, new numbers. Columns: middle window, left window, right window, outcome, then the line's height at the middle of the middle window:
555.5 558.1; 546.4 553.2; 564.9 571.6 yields 0.003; 13.8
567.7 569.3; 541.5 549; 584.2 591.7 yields 0.375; 17.1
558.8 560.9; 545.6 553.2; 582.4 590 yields 0.224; 15.1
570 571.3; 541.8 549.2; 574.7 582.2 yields 0.066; 14.4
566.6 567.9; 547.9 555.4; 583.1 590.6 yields 0.144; 15.9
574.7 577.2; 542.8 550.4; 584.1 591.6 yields 0.461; 17.6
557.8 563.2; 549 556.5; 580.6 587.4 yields 0.316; 14.4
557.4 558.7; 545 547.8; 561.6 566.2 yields 0.026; 13.8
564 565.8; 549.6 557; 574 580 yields 0.062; 14.1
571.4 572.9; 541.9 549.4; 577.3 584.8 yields 0.093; 14.8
